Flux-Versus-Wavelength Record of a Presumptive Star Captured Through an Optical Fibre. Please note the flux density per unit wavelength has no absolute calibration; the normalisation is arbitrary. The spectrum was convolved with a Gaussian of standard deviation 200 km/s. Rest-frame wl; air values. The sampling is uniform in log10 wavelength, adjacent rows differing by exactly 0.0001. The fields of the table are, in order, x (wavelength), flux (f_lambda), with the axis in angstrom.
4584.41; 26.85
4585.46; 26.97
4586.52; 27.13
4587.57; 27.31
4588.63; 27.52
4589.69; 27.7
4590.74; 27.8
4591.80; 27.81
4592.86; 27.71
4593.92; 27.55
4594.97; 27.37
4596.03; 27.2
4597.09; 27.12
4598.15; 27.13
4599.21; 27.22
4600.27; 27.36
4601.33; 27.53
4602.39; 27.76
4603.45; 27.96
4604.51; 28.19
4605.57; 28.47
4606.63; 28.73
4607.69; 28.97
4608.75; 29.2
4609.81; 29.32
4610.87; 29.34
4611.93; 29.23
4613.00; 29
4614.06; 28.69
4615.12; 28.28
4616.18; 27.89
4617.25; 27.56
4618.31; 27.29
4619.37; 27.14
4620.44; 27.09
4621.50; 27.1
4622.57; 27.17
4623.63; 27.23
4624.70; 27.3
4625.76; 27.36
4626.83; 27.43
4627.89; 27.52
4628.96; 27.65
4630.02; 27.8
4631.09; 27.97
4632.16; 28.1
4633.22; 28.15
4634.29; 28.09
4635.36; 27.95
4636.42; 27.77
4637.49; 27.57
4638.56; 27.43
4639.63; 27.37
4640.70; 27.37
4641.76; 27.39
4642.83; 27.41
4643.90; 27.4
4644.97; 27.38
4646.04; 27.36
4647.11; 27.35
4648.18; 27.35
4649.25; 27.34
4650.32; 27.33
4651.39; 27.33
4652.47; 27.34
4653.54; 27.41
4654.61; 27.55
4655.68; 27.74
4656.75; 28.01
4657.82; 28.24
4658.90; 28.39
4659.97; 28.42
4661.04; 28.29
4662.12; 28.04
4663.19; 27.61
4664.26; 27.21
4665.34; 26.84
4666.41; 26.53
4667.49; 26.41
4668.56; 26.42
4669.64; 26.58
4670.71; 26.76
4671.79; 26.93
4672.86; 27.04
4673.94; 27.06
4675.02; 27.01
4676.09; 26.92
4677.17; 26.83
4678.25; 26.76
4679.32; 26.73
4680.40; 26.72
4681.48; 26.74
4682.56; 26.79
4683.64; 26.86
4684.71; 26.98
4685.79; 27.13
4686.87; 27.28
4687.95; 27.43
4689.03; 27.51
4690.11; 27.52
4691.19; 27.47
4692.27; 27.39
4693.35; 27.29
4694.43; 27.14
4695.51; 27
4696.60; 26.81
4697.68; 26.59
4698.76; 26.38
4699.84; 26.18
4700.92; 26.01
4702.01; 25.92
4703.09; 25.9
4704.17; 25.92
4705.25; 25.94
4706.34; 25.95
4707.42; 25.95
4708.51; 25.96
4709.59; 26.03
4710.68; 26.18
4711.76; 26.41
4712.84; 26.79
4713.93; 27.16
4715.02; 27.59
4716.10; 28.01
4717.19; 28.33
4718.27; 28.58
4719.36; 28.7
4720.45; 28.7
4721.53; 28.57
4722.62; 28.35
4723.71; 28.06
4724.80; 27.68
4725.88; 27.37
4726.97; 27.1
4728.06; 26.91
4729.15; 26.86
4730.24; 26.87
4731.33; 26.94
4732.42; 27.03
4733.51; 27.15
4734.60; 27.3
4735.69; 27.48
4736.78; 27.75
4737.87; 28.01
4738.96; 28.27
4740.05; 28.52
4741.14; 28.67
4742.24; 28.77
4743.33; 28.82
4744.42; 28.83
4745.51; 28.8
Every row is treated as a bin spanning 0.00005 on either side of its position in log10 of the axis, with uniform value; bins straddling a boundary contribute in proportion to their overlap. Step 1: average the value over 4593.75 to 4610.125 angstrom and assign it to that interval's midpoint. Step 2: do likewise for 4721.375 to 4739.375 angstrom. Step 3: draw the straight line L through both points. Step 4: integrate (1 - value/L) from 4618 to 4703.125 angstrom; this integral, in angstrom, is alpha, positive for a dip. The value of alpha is 1.5 angstrom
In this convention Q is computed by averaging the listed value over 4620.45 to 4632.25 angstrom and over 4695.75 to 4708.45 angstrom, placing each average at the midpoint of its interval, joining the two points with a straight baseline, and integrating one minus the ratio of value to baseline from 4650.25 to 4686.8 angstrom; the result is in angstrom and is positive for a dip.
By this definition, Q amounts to -0.7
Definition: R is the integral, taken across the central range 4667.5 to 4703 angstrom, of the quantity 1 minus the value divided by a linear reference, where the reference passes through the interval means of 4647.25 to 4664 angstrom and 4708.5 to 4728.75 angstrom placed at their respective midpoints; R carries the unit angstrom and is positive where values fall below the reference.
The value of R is 1.0 angstrom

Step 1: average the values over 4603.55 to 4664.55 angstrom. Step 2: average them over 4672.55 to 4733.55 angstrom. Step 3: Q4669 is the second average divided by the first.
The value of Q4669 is 0.97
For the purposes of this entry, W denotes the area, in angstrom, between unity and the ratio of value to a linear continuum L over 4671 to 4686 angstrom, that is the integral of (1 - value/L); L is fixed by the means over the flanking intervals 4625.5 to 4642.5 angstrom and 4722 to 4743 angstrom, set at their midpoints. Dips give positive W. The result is 0.42 angstrom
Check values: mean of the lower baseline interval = 27.7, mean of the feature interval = 26.9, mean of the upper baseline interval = 27.6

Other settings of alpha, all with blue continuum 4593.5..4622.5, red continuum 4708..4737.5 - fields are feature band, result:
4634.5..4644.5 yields 0.1 angstrom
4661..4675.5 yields 0.4 angstrom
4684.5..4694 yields 0.1 angstrom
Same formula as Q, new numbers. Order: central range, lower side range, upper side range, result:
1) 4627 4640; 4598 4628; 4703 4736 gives 0.02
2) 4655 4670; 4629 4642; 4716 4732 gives 0.15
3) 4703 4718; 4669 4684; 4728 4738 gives 0.23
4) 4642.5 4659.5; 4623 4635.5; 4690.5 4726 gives -0.03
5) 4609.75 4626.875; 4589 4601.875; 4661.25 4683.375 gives -0.37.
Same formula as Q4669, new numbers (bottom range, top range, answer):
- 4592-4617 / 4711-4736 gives 0.98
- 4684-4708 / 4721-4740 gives 1.03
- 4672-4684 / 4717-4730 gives 1.04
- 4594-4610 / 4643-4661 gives 0.99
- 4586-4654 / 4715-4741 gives 1.00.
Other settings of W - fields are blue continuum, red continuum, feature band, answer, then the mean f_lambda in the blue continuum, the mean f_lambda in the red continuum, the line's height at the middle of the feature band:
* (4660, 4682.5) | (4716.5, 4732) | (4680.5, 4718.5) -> 0.8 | 27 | 27.8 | 27.4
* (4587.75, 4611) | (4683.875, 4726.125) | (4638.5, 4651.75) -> 0.1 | 27.9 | 27.1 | 27.6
